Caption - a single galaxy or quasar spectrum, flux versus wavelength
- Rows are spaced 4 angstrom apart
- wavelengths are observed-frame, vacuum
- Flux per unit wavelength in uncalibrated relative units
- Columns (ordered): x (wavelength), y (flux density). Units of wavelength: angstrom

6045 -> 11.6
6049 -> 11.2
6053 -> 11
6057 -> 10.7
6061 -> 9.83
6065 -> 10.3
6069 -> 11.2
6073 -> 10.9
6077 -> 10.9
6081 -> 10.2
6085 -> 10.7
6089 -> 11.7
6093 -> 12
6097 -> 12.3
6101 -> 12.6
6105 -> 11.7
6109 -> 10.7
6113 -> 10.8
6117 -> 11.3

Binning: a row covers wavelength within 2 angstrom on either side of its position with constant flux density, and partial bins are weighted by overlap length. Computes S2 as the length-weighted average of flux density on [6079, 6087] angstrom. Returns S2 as 10.4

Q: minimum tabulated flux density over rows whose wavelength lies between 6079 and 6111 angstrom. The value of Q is 10.2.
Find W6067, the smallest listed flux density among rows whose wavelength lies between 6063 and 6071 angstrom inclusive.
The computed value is 10.3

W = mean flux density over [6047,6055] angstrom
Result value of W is 11.1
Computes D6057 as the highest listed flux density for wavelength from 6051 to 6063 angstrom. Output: 11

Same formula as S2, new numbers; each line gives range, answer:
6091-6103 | 12.3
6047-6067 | 10.6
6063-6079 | 10.8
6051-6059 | 10.8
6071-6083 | 10.7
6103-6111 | 11.2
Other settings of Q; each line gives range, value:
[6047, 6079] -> 9.83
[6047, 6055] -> 11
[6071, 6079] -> 10.9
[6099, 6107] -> 11.7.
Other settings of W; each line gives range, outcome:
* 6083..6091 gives 11.2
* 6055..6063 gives 10.3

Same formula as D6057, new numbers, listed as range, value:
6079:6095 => 12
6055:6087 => 11.2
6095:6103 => 12.6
